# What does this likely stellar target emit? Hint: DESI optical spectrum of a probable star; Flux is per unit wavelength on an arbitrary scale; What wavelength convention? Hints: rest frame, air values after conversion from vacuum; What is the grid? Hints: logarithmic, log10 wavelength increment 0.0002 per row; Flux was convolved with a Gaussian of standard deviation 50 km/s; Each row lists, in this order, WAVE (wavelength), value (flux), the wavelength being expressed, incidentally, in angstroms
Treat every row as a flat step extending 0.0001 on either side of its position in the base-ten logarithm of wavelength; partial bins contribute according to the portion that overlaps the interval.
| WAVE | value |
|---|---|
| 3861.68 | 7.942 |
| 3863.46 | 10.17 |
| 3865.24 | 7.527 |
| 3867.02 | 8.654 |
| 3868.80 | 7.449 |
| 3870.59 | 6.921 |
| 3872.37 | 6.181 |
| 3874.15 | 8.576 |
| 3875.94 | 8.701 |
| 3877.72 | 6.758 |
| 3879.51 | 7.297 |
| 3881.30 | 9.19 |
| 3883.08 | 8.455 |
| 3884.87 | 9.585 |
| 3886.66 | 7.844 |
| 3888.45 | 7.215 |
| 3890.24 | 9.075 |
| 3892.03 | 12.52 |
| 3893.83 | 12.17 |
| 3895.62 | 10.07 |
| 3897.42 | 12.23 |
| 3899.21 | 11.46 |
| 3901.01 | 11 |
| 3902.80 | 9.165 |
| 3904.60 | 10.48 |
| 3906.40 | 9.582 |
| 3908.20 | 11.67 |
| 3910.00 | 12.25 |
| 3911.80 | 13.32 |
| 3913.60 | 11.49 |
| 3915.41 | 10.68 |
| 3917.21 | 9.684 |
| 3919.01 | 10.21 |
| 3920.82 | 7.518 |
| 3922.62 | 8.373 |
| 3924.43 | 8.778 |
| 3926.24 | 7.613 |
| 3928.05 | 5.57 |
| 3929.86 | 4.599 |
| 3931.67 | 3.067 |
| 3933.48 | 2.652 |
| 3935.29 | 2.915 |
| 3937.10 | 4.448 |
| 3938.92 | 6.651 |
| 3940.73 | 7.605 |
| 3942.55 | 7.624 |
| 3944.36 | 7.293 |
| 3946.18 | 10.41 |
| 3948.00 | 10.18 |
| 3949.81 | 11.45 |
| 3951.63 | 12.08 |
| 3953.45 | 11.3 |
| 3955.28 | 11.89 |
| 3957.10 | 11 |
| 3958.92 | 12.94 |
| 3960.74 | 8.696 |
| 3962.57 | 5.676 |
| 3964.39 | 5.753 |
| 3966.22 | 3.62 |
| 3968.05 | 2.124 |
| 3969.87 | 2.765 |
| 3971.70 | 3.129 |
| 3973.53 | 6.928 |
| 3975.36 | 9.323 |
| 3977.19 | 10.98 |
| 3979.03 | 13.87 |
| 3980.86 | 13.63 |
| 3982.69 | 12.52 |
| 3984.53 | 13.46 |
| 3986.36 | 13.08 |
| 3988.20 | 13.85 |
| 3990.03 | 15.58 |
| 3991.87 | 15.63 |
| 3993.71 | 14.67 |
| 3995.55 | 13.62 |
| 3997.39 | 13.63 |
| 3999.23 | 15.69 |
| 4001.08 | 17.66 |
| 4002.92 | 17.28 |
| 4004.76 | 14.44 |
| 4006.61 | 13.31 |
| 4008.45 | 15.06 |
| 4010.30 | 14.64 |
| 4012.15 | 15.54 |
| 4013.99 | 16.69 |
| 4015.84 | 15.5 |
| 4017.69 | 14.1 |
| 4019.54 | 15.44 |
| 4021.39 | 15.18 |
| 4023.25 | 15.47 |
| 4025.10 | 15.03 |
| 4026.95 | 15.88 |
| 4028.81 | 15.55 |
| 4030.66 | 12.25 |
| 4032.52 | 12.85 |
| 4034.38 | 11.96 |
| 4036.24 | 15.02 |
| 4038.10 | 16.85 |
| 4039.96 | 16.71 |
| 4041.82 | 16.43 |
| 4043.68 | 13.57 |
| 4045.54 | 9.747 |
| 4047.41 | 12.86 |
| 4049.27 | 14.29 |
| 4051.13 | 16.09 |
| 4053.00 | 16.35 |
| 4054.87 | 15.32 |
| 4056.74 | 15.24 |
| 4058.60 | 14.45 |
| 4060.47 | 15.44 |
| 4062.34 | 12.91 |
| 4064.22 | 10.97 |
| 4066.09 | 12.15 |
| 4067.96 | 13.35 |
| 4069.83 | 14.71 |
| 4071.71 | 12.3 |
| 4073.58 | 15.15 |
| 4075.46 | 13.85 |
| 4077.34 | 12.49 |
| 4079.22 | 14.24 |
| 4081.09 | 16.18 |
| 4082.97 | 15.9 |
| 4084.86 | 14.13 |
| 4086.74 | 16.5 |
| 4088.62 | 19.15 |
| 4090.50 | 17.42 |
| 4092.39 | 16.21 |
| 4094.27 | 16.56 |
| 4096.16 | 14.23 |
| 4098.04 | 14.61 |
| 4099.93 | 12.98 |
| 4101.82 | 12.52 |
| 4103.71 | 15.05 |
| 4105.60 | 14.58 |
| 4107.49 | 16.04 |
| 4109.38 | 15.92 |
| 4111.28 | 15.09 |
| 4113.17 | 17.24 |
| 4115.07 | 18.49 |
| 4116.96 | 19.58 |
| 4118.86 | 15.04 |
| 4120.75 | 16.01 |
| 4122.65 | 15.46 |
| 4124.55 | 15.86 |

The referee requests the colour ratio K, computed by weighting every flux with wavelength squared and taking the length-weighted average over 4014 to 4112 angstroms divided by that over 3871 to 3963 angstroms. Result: 1.76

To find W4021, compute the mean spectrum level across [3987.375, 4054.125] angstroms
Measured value 14.8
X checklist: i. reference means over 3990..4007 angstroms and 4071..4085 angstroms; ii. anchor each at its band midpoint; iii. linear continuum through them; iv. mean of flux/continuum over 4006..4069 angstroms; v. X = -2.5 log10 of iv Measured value 0.02 mag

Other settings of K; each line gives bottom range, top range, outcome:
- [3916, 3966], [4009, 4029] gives 2.00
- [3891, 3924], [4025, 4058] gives 1.45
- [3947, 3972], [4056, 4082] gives 1.79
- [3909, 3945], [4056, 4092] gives 2.06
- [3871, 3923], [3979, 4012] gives 1.57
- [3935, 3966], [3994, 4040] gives 1.78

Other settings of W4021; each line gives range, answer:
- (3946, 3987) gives 9.39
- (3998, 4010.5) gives 15.4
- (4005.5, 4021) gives 15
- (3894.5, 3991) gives 9.15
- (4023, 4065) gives 14.4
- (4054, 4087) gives 14.1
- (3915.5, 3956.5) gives 7.9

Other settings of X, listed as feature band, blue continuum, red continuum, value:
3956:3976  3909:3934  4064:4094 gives 0.47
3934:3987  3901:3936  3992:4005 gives 0.36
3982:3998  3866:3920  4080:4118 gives -0.12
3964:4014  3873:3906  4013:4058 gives 0.10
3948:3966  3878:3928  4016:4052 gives 0.19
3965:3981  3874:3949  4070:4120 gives 0.49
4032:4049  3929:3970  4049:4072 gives -0.09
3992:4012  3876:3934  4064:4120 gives -0.22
